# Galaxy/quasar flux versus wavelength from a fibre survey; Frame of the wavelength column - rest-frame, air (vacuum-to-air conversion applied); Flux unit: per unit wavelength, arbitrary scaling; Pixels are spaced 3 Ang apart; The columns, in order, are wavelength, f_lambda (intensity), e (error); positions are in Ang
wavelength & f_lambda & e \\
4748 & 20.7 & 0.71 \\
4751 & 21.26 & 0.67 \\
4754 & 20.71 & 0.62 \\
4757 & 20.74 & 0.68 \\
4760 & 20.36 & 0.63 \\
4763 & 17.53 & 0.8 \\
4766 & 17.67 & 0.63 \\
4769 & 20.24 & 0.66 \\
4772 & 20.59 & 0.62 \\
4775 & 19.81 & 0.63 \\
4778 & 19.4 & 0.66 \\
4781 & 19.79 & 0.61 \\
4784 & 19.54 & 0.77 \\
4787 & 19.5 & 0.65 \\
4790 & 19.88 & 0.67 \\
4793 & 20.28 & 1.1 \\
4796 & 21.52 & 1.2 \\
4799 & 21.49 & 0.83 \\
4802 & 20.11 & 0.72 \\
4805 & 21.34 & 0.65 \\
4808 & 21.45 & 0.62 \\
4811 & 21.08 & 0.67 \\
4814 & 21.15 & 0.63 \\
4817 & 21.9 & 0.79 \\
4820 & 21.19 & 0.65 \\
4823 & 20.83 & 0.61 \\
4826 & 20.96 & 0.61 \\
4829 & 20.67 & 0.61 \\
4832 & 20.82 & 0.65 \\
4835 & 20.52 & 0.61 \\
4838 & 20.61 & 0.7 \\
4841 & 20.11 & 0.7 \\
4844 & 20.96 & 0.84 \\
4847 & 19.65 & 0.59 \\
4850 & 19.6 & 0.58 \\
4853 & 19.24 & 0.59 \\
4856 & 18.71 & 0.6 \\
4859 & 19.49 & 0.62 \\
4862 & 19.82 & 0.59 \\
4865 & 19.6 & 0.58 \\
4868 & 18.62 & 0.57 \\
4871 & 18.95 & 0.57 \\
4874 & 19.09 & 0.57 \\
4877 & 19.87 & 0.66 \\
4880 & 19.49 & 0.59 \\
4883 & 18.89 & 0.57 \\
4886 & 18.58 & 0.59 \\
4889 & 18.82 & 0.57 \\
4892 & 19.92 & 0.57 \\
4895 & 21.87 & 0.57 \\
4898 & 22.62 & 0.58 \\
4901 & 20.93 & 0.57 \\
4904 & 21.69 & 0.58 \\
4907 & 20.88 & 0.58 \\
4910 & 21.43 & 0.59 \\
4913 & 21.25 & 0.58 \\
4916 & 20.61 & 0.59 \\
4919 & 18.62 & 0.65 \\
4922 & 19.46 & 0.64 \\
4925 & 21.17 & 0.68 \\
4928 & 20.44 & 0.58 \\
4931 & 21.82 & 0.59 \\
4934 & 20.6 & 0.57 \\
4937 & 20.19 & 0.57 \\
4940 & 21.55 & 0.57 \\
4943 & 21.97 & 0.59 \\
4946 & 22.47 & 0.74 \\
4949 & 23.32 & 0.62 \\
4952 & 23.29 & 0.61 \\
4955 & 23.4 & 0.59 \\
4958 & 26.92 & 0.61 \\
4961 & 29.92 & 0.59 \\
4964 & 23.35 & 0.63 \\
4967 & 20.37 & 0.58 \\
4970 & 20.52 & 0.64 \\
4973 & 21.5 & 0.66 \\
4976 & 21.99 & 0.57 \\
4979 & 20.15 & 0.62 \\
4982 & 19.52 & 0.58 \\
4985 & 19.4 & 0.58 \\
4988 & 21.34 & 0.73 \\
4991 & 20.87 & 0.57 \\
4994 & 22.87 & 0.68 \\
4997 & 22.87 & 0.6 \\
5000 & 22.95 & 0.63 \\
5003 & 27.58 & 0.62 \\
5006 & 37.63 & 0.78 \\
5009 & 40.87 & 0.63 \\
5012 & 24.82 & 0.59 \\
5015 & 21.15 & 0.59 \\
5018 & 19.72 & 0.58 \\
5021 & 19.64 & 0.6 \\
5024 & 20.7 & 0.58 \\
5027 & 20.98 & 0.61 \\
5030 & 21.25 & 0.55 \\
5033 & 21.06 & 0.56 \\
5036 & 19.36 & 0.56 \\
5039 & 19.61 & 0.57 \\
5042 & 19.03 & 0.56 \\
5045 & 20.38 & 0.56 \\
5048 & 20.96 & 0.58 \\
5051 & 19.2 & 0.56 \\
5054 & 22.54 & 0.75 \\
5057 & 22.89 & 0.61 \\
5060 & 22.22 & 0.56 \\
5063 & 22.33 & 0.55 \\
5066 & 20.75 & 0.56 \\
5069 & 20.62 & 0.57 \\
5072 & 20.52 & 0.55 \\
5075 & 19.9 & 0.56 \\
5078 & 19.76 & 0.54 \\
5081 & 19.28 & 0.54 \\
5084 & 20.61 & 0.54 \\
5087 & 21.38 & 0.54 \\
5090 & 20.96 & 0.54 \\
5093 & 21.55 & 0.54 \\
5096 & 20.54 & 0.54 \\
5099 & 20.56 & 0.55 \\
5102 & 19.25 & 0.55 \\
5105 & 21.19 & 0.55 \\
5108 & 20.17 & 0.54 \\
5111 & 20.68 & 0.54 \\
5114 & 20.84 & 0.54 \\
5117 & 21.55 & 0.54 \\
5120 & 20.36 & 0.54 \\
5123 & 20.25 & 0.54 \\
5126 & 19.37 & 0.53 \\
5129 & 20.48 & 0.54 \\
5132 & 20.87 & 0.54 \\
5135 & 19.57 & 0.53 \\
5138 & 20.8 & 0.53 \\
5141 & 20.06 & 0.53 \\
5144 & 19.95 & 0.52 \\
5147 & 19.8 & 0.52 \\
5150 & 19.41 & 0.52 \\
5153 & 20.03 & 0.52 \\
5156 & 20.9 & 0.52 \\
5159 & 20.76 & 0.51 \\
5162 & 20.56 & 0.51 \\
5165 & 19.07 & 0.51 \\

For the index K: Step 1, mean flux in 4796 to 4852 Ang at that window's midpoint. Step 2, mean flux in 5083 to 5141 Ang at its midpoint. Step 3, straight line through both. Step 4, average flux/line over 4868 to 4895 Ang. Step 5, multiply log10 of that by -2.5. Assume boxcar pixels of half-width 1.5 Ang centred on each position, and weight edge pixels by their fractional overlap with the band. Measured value 0.08 mag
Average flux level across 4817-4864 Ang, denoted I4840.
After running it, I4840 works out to 20.3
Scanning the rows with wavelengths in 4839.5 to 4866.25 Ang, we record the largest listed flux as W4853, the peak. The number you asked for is 20.96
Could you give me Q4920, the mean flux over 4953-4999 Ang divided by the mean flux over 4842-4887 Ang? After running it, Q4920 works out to 1.15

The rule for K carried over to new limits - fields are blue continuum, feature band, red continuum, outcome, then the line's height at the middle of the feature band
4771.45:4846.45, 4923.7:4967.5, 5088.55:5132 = -0.11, 20.6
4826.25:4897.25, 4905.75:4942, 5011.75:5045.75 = -0.03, 20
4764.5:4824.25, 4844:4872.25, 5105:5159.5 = 0.06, 20.4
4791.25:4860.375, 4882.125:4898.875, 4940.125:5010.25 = 0.10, 22.1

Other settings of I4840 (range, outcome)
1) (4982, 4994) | 20.7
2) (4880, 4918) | 20.6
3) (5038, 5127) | 20.7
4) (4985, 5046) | 23.2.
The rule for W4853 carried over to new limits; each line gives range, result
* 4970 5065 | 40.87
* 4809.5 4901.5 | 22.62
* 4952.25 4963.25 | 29.92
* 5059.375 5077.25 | 22.33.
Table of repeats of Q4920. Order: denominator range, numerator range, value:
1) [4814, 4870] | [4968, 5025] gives 1.16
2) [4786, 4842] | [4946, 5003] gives 1.09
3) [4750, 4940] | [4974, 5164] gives 1.06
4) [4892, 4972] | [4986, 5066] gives 1.04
